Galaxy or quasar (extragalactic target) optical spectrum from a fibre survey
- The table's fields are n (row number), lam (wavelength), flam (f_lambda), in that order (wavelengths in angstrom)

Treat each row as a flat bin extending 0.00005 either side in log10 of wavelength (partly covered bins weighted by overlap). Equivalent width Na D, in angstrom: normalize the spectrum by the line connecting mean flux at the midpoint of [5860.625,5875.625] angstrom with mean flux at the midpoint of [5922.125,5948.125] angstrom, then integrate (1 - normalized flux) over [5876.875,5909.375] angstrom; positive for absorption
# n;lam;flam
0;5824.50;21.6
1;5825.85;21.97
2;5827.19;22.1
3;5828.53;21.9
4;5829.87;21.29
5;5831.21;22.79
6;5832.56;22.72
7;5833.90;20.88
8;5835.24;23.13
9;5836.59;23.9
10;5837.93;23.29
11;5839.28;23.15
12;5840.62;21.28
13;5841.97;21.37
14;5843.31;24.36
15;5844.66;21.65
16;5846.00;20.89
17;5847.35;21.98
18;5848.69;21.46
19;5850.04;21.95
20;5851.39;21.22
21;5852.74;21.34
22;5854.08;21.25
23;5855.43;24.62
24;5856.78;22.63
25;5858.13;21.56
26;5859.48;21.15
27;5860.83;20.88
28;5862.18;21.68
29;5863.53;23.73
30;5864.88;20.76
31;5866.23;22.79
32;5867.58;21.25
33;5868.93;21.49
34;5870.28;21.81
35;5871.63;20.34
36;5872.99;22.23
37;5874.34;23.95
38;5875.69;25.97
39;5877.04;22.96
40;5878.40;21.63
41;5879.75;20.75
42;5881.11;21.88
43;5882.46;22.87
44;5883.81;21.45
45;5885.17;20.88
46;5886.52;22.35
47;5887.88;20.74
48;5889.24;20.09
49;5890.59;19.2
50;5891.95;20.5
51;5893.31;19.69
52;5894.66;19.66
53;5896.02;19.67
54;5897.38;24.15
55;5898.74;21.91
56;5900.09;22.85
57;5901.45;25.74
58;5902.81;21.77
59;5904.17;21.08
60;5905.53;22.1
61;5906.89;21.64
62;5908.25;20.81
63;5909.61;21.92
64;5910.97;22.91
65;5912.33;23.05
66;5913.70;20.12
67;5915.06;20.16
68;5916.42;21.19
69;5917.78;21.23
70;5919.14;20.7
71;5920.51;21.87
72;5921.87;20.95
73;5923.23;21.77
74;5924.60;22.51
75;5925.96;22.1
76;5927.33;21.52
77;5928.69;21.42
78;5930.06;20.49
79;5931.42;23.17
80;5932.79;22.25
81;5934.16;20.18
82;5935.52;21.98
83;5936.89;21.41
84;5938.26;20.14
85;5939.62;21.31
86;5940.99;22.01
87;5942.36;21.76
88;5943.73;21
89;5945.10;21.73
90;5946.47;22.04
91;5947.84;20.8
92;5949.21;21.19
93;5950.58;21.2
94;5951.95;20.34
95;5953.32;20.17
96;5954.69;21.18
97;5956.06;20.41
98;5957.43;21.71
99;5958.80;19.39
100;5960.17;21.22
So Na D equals 0.6 angstrom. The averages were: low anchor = 22.1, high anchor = 21.6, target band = 21.5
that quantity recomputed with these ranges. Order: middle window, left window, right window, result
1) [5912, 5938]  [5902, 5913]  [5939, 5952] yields 0.3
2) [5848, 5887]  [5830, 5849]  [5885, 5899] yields -1.0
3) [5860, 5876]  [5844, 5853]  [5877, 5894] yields -0.6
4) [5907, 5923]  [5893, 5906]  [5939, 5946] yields 0.3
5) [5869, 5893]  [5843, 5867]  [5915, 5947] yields 0.1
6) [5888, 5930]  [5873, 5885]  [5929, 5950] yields 1.1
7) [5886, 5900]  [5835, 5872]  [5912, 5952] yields 0.5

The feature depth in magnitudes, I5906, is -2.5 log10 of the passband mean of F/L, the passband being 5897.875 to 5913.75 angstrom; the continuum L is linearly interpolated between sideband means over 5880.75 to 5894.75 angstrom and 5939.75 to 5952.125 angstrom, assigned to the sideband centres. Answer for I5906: -0.062 mag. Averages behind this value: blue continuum 20.9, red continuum 21.4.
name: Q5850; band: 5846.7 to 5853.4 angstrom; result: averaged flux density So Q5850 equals 21.6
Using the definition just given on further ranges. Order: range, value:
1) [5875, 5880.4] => 22.9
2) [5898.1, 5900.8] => 22.5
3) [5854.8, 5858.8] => 22.9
